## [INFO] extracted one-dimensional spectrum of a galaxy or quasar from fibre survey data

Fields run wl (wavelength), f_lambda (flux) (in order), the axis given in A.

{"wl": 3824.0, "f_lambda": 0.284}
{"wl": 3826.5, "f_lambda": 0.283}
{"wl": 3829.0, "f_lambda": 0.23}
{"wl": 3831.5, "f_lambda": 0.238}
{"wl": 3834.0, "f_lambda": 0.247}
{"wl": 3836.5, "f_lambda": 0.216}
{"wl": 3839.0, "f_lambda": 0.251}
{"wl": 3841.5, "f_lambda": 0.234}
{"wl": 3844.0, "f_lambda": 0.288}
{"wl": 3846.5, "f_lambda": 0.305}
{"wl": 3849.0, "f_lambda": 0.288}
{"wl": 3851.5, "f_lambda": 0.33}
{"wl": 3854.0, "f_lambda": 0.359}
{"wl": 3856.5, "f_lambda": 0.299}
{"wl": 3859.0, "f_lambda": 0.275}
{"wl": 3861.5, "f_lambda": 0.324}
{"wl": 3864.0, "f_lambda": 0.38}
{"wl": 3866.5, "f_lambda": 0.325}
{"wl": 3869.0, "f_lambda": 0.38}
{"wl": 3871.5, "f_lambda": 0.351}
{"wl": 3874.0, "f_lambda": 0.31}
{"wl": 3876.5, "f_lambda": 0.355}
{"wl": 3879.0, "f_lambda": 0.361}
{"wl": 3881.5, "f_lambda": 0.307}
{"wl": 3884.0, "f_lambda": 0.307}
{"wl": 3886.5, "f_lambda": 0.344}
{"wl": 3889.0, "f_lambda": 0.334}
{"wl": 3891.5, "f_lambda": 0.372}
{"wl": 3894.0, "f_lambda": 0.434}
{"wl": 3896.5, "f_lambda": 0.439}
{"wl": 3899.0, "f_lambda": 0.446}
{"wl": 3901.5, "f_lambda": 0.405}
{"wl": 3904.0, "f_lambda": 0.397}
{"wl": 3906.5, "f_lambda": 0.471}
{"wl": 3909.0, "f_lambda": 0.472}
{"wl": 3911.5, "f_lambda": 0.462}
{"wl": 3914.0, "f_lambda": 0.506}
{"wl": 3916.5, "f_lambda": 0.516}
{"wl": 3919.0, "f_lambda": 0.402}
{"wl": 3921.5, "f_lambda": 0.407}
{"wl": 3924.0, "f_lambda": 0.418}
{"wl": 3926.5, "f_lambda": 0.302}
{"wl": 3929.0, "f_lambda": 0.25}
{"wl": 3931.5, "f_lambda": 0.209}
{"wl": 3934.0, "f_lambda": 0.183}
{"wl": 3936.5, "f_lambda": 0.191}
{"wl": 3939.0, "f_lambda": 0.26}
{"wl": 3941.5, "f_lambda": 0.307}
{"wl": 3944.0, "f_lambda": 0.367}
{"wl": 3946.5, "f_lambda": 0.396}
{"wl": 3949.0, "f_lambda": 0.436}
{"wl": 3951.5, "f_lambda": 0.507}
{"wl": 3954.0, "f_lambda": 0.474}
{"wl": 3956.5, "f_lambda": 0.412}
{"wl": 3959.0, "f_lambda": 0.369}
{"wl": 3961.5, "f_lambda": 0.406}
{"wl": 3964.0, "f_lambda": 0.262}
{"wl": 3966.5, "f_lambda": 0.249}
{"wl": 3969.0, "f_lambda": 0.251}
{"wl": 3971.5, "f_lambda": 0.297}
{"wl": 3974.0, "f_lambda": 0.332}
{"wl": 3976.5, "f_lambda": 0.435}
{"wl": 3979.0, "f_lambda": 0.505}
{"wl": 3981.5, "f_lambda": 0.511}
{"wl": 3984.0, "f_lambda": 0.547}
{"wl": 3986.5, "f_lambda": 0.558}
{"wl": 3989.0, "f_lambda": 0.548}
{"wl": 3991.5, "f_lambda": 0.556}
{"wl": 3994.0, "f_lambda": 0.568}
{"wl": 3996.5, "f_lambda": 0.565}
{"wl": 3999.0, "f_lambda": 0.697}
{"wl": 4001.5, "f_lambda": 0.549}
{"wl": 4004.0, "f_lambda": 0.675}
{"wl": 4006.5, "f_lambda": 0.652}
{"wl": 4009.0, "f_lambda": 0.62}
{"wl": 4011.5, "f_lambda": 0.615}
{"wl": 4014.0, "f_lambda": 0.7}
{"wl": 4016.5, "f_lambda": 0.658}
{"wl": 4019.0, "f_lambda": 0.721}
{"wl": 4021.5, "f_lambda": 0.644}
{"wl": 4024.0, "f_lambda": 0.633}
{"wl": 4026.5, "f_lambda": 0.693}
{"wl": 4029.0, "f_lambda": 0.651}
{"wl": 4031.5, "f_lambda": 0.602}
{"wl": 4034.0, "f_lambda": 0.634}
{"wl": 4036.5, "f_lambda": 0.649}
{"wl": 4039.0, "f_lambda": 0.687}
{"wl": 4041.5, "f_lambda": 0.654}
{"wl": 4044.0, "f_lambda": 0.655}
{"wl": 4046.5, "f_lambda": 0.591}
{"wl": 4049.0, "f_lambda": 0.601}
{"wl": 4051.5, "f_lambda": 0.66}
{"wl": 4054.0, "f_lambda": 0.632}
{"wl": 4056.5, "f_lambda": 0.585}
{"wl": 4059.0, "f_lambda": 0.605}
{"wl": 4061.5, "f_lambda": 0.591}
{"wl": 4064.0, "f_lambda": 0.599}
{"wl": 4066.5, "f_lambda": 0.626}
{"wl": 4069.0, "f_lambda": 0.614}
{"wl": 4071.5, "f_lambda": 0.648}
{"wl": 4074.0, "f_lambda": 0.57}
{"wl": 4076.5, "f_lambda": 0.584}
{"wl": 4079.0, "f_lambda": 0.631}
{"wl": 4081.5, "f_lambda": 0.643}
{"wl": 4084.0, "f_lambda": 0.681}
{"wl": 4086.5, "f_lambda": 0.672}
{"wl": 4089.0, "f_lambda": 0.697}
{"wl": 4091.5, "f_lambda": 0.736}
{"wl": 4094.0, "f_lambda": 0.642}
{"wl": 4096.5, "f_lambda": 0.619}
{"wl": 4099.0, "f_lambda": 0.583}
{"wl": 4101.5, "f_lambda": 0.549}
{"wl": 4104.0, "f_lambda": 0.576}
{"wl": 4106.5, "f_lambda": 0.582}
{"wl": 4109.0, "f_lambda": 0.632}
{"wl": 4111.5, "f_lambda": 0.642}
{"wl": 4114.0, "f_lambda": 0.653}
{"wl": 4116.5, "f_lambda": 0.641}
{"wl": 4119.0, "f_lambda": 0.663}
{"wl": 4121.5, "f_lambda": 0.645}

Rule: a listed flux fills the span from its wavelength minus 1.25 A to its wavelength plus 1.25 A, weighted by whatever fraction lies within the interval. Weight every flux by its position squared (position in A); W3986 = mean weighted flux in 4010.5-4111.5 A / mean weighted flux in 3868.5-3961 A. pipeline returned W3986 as 1.82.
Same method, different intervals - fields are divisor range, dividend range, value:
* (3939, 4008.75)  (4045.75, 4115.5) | 1.43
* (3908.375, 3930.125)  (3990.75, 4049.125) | 1.62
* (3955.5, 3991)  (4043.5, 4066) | 1.56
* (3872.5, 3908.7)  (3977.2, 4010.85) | 1.61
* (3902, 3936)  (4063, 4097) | 1.83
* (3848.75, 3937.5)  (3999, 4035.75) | 1.92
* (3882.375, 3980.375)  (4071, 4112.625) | 1.83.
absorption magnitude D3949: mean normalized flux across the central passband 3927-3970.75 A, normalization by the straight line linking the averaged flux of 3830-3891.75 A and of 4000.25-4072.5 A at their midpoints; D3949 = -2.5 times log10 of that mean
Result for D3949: 0.41 mag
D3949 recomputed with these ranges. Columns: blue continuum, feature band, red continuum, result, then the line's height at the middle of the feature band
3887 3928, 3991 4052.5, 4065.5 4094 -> -0.12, 0.57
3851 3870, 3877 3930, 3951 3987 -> -0.11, 0.361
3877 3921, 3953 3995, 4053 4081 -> 0.17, 0.498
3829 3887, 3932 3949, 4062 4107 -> 0.41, 0.422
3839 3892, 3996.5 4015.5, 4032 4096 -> -0.18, 0.544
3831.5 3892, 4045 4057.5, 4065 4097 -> -0.03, 0.599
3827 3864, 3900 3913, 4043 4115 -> -0.19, 0.371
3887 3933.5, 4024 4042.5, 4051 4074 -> -0.14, 0.572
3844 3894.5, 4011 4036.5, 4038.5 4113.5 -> -0.19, 0.552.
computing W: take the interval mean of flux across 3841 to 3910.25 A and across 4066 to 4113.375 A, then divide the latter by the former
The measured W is 1.77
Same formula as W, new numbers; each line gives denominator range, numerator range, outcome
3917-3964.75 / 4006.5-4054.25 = 1.86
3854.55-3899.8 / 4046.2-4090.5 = 1.78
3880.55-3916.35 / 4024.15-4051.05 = 1.56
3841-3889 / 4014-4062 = 1.98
